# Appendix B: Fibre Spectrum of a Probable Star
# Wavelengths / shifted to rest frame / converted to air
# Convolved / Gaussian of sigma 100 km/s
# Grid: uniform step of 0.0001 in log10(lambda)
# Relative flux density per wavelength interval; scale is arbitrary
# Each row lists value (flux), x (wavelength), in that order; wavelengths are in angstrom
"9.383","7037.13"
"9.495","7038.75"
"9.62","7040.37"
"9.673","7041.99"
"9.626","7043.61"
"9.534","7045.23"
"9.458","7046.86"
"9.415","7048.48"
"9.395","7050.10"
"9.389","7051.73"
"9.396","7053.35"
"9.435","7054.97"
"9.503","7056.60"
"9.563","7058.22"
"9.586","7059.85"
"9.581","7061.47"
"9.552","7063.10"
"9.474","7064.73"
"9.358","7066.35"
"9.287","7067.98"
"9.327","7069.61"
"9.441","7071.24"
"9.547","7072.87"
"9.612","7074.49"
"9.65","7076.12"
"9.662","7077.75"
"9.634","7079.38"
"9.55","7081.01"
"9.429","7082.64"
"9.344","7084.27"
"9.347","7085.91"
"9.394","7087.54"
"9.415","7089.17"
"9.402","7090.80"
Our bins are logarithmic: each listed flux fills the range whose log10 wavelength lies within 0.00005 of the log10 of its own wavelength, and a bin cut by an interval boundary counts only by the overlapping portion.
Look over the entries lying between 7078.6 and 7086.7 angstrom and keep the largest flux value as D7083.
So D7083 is 9.634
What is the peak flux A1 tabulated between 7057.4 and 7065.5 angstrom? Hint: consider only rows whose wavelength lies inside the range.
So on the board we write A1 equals 9.586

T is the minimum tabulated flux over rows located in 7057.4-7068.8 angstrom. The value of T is 9.287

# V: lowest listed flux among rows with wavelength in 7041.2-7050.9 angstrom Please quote 9.395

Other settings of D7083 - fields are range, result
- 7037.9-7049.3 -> 9.673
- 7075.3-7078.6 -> 9.662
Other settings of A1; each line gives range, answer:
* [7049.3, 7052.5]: 9.395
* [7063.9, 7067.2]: 9.474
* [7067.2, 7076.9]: 9.65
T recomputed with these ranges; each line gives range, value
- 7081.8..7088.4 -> 9.344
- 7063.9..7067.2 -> 9.358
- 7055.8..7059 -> 9.503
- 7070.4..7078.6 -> 9.441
